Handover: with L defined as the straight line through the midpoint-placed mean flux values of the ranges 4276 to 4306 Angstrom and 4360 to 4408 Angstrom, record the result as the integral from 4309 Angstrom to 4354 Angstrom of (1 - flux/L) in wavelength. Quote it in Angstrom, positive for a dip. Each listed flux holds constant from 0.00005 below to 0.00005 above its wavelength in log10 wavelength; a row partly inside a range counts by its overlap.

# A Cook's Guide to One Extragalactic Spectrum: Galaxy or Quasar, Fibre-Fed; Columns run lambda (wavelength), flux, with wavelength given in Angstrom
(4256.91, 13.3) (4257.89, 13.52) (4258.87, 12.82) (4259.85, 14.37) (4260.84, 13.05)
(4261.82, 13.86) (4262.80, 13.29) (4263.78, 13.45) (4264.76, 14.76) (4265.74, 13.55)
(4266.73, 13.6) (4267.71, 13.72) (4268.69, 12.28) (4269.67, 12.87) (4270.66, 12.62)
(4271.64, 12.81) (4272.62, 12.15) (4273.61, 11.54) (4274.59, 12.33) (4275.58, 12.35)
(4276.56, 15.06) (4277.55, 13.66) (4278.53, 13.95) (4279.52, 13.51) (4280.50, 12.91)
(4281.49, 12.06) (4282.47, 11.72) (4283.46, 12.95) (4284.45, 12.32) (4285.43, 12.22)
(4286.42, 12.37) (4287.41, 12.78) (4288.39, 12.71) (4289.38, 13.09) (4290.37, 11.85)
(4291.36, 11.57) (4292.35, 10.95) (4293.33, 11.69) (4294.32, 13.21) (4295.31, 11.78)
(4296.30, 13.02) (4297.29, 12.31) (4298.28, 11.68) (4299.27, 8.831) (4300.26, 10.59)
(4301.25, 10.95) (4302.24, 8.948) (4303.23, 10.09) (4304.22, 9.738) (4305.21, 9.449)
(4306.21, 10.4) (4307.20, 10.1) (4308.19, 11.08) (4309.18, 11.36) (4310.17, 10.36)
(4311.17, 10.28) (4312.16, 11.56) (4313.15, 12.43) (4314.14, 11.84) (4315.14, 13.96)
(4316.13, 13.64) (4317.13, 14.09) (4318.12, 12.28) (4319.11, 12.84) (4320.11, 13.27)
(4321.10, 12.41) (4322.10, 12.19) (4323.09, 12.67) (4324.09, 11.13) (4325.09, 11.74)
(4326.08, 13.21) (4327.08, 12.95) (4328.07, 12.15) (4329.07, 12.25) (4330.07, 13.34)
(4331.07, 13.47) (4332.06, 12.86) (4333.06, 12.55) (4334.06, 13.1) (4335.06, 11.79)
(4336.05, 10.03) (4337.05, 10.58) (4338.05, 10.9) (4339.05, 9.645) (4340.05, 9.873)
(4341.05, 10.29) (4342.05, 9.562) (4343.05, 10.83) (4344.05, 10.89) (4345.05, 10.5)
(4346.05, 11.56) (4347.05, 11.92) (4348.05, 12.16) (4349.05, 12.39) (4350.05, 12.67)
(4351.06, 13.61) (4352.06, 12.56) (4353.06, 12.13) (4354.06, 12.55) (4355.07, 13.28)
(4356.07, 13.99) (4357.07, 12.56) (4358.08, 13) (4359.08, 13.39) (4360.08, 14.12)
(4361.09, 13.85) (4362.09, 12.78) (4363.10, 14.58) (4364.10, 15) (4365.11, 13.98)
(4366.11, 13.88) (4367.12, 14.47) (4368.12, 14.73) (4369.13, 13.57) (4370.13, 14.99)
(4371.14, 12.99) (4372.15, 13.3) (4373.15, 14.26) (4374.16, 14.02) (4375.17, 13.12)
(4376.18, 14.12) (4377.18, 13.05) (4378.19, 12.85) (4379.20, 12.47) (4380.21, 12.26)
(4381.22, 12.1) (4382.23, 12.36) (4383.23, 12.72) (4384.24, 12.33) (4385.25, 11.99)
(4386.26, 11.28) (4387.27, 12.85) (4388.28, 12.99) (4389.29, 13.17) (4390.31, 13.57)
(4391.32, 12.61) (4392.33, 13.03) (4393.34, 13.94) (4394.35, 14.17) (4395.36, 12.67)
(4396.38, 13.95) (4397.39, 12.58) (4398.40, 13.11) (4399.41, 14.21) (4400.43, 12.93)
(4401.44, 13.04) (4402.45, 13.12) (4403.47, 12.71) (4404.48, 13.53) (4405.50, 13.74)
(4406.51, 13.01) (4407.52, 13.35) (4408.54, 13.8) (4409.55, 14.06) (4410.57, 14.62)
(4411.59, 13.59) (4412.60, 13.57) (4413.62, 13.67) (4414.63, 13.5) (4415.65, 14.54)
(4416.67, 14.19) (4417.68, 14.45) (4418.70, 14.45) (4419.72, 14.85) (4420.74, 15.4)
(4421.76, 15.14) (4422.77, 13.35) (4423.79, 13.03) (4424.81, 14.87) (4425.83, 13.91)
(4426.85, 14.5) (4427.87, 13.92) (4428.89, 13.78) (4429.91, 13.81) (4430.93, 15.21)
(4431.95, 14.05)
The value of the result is 2.0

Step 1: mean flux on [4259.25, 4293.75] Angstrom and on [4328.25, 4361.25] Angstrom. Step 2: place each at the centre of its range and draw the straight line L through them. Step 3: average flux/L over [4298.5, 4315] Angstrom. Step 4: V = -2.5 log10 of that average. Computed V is 0.18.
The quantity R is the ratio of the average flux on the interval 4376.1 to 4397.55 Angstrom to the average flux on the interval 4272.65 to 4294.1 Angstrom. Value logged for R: 1.02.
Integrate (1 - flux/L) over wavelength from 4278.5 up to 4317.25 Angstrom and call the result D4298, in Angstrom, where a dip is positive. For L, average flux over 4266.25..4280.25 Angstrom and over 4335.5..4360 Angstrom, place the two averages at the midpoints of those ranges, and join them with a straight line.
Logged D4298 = 2.8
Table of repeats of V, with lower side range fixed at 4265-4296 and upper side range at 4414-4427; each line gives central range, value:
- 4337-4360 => 0.14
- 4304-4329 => 0.10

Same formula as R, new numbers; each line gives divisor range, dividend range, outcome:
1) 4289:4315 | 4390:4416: 1.21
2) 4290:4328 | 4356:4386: 1.15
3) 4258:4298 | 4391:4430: 1.07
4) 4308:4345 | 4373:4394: 1.09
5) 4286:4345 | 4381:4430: 1.16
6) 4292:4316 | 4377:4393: 1.13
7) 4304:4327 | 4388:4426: 1.15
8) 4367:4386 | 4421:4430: 1.07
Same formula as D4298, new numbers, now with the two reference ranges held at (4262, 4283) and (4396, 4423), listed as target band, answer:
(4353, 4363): 0.2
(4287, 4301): 1.4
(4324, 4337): 1.0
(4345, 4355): 0.9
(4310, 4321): 0.7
